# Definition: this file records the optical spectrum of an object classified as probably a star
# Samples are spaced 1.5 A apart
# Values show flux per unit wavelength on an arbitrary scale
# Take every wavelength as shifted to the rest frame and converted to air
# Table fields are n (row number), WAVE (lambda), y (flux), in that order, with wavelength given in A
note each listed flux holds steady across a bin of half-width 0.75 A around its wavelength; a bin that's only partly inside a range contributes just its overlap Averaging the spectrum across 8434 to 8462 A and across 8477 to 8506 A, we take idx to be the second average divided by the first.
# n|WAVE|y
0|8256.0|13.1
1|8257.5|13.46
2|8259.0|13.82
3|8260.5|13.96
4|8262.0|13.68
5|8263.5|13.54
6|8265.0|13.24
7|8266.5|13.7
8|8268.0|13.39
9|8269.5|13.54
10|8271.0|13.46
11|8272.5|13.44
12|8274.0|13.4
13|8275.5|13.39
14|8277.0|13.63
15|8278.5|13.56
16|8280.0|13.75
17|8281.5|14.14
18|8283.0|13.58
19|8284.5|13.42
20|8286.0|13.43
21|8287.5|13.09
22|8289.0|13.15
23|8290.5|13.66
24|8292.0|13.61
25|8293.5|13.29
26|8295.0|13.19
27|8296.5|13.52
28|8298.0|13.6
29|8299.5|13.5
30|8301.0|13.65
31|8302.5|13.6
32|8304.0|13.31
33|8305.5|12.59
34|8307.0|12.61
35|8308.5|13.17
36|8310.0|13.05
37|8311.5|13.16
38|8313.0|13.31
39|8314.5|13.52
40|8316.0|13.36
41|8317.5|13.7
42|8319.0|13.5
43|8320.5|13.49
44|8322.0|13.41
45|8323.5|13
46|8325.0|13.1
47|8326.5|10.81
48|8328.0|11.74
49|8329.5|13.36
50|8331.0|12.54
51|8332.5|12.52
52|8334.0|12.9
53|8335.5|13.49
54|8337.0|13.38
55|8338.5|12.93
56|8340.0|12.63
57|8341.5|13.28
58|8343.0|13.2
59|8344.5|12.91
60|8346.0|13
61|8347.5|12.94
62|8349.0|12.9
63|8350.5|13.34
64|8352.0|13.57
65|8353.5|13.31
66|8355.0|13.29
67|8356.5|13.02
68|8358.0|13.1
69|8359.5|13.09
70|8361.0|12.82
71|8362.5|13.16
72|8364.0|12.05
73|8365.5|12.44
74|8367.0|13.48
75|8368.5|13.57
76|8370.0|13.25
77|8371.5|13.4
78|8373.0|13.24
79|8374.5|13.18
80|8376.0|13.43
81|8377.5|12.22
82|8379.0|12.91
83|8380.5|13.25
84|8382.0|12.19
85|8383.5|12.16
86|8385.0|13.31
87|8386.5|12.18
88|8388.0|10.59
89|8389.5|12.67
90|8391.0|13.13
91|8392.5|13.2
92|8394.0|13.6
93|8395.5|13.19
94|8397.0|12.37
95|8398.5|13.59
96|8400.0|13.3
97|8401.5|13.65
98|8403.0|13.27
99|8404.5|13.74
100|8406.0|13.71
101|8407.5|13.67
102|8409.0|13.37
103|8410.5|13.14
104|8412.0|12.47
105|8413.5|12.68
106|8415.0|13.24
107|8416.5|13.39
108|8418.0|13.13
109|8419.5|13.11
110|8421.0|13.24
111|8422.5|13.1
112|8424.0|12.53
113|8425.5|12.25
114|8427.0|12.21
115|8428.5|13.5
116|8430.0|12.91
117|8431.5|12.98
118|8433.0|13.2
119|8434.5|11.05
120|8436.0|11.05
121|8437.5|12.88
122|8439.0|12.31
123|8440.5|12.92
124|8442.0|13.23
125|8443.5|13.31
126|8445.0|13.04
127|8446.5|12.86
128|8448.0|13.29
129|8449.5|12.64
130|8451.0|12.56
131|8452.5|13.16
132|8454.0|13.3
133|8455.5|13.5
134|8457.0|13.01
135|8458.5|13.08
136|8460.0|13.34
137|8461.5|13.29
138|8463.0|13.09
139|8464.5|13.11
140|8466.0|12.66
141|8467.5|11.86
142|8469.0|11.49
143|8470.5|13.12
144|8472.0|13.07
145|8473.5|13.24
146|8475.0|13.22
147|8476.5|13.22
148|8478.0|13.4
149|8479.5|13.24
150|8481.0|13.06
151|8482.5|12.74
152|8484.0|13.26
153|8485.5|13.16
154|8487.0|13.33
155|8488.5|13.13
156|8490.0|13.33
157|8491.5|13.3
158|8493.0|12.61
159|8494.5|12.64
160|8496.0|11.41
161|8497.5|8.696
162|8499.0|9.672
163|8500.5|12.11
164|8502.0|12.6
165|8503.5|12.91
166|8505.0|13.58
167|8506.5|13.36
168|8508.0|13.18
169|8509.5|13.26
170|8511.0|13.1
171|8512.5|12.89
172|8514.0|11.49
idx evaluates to 1.0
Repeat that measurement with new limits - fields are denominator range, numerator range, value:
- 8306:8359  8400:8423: 1.02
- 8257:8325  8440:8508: 0.95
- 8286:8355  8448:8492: 0.99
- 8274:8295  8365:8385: 0.96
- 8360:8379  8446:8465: 1.01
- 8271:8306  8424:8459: 0.95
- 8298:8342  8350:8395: 0.99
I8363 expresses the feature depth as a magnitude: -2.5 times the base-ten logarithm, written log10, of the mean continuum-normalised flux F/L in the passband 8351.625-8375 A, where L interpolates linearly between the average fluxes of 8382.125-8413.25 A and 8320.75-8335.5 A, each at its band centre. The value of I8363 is -0.02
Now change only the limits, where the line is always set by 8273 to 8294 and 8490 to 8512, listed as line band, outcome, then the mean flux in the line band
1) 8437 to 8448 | -0.025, 13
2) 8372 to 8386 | 0.011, 12.9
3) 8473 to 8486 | -0.059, 13.2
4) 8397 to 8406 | -0.045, 13.4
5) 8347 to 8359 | -0.004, 13.2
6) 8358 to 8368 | 0.018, 12.9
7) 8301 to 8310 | 0.024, 13.1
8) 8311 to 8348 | 0.021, 13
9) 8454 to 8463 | -0.055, 13.2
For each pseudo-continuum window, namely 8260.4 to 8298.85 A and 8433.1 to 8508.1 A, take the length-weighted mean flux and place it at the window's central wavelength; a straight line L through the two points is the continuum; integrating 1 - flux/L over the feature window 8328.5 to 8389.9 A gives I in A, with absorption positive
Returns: 1.2 A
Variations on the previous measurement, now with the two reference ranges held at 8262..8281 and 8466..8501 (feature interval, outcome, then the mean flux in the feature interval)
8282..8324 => 0.1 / 13.3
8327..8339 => 0.4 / 12.8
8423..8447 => 0.2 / 12.6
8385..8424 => -0.5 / 13.1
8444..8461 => -0.5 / 13.1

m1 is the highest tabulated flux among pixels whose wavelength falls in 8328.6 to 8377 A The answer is 13.57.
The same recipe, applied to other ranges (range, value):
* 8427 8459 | 13.5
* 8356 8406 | 13.74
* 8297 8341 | 13.7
